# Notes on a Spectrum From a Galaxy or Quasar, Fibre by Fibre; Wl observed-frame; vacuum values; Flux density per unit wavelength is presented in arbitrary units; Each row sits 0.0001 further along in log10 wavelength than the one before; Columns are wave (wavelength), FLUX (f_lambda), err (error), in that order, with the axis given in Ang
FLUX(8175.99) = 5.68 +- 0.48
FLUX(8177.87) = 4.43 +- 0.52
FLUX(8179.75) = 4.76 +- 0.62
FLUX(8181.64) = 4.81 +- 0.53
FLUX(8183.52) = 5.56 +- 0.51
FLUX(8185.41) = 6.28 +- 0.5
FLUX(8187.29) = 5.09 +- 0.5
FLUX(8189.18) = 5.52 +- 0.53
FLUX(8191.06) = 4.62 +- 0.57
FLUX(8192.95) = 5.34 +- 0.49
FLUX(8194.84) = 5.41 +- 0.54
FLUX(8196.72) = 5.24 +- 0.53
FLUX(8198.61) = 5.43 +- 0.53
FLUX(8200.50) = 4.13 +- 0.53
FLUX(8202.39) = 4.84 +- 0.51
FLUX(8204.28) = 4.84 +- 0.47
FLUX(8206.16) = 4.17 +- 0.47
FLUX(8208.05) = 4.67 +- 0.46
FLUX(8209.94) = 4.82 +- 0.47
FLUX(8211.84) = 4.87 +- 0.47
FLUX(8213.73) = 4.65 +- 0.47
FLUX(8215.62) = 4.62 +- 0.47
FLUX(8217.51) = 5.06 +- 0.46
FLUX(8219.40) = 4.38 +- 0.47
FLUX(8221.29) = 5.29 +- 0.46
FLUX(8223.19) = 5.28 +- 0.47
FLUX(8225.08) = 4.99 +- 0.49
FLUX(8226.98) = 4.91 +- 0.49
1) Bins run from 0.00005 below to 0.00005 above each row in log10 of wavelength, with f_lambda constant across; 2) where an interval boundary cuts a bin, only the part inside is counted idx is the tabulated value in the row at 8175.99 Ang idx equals 5.68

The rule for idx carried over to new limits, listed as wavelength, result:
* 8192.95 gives 5.34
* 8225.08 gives 4.99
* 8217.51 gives 5.06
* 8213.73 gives 4.65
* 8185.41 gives 6.28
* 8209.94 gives 4.82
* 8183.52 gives 5.56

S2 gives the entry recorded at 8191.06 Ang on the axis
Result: 4.62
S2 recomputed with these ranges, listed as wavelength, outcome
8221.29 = 5.29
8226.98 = 4.91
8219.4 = 4.38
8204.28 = 4.84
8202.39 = 4.84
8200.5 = 4.13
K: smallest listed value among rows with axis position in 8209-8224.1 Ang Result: 4.38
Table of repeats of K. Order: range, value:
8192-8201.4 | 4.13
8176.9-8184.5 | 4.43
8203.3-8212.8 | 4.17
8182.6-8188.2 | 5.09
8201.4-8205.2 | 4.84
